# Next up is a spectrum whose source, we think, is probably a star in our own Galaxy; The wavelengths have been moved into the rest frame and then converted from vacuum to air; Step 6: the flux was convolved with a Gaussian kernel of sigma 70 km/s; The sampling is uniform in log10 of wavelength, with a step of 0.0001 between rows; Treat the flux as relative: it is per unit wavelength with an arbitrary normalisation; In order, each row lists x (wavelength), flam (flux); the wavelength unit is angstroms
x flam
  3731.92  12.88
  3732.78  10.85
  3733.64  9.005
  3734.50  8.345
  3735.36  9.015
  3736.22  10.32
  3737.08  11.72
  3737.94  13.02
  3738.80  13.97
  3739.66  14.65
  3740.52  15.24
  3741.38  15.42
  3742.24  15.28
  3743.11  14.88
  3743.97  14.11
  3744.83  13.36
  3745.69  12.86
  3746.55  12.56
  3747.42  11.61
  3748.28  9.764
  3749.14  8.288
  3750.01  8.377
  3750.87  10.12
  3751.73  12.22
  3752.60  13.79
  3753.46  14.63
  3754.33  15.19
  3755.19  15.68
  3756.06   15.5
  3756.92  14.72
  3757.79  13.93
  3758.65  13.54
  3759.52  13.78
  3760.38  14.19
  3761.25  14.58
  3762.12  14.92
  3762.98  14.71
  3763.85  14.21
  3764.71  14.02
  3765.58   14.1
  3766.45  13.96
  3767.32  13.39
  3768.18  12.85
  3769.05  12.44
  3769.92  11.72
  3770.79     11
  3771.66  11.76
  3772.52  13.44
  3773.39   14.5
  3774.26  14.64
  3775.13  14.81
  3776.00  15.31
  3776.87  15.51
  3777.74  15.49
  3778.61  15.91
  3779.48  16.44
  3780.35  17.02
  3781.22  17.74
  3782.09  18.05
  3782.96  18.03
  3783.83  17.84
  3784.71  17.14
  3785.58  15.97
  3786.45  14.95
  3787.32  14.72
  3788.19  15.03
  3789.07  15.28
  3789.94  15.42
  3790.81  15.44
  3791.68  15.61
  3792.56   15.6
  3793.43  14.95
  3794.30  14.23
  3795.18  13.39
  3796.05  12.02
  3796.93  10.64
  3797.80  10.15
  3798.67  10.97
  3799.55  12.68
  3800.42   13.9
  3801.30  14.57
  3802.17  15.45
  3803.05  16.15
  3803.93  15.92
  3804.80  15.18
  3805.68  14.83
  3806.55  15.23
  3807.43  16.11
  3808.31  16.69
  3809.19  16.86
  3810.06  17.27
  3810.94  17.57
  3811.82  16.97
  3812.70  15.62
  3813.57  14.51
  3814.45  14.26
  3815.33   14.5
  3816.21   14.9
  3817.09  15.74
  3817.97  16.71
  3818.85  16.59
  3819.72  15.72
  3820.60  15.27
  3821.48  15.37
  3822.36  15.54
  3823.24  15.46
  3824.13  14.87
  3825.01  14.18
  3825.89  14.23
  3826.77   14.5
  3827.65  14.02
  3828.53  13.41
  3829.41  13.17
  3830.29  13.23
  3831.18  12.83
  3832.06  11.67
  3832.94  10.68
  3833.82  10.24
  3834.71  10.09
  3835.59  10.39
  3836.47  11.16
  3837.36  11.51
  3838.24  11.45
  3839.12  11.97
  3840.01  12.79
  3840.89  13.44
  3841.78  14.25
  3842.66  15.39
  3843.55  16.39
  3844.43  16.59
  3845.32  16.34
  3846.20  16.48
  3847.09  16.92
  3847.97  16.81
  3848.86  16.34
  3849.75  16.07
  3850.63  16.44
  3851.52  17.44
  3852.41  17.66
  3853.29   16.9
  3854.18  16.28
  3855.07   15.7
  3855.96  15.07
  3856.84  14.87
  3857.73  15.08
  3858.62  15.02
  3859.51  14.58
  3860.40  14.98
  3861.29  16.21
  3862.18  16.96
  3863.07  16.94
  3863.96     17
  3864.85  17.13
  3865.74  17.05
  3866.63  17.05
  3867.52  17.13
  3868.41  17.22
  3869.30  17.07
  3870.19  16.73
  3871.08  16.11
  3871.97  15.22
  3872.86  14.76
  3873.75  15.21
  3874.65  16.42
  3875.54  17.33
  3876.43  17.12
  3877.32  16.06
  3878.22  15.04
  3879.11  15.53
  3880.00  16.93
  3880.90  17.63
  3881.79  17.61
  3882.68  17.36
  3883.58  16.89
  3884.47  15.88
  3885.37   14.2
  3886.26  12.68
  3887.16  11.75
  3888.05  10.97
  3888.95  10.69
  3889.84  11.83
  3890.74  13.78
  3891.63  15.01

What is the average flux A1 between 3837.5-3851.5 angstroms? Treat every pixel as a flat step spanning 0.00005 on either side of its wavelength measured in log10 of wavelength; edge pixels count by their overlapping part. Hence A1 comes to 15.2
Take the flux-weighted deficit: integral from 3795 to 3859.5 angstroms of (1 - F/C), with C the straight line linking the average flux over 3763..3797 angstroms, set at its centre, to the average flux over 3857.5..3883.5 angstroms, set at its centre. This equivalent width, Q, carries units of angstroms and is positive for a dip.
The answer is 4.2 angstroms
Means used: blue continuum 14.8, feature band 14.6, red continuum 16.4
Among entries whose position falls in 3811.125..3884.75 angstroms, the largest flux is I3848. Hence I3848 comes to 17.66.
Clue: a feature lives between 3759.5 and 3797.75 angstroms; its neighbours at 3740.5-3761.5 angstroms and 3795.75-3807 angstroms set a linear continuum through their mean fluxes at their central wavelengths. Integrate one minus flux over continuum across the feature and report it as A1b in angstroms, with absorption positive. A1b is -3.3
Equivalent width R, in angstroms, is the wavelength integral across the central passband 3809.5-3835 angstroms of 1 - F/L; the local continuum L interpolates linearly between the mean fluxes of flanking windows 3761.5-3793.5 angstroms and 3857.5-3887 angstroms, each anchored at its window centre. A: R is 1.69 angstroms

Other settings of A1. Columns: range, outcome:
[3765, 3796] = 14.9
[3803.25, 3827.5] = 15.6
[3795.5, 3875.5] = 15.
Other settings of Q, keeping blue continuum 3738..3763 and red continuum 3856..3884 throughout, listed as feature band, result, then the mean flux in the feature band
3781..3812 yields -1.35 angstroms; 15.2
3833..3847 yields 2.12 angstroms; 13.3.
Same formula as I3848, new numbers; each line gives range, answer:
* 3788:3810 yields 16.86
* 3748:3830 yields 18.05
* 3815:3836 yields 16.71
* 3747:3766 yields 15.68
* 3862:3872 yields 17.22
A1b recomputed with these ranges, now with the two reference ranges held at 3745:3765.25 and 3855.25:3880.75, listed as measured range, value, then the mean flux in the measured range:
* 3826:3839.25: 2.7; 12.1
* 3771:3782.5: -1.3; 15.3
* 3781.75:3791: -1.4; 16.2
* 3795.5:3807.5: 0.5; 13.8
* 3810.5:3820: -0.6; 15.7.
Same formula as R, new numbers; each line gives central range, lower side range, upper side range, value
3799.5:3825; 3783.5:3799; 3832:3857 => -2.0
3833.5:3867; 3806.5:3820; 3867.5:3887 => 2.0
